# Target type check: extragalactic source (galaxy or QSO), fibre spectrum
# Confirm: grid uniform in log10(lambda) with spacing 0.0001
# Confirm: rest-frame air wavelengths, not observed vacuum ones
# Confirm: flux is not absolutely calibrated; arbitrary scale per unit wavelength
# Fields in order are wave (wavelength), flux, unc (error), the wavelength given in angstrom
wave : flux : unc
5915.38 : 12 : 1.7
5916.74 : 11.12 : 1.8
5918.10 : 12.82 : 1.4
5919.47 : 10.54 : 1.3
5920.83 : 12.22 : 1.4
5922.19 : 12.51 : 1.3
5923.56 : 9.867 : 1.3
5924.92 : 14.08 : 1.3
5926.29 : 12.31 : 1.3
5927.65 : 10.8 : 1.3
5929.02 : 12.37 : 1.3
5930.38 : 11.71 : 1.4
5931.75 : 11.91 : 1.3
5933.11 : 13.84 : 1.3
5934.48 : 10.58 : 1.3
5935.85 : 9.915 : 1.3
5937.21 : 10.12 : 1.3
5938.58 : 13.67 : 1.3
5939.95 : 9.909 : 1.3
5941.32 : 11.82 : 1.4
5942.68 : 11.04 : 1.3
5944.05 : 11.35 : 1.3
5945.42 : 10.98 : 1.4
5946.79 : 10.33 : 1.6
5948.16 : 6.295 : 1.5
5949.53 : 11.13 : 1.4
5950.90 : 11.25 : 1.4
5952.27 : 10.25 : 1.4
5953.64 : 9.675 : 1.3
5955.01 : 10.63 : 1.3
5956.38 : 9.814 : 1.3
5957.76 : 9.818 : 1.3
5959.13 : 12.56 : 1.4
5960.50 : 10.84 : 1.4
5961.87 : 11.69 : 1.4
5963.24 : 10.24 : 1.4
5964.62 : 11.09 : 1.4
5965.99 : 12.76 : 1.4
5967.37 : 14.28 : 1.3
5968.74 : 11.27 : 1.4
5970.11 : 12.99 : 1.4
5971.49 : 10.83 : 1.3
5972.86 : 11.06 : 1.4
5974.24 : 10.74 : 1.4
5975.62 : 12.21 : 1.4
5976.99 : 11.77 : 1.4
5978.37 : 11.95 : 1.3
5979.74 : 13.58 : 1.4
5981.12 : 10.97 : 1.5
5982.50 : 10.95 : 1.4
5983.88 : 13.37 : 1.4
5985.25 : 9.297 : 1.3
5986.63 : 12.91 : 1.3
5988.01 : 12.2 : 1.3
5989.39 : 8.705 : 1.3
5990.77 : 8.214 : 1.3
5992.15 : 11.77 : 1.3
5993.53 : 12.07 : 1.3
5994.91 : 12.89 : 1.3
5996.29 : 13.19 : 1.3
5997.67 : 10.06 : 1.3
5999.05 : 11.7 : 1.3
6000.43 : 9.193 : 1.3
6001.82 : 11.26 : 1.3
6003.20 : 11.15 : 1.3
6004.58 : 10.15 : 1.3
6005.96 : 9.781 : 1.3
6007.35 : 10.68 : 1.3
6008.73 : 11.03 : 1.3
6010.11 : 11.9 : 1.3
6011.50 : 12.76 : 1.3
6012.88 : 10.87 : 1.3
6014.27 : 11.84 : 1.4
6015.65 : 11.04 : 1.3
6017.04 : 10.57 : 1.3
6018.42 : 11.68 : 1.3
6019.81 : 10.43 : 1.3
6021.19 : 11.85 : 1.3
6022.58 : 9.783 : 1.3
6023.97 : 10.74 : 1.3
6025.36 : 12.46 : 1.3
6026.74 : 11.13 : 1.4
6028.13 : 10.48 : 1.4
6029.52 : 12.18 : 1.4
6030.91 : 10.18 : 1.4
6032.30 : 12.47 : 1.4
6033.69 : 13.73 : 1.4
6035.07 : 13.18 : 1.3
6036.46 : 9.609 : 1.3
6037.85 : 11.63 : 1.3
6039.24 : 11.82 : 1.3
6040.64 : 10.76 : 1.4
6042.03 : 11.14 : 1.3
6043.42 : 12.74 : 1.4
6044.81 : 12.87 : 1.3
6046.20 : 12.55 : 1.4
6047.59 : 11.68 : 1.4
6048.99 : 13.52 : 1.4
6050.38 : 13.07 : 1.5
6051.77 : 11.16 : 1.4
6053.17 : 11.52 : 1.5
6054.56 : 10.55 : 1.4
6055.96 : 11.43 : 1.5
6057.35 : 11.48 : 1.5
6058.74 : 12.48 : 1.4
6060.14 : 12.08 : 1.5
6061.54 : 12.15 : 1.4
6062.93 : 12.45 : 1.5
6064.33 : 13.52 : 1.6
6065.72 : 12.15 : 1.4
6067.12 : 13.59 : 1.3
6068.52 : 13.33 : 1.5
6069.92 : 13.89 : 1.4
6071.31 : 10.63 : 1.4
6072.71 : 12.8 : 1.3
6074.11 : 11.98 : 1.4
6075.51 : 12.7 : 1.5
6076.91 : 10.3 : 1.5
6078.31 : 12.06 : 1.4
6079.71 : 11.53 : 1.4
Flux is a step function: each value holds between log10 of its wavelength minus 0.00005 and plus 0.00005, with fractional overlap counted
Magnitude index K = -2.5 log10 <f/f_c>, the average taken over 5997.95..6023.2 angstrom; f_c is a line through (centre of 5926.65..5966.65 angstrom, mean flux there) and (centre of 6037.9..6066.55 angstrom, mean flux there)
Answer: 0.06 mag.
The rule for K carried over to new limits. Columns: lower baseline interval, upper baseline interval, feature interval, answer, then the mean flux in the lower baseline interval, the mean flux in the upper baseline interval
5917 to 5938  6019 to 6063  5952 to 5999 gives 0.03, 11.7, 11.7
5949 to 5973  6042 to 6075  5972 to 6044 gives 0.04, 11.2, 12.3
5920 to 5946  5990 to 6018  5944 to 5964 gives 0.10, 11.6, 11.1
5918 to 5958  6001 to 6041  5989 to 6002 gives 0.03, 11.1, 11.3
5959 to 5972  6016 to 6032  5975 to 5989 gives -0.02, 11.8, 11.1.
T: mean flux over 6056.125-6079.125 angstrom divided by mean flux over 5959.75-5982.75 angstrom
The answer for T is 1.05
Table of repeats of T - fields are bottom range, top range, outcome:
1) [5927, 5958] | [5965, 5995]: 1.07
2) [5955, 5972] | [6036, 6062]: 1.03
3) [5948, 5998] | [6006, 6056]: 1.02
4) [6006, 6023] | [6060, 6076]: 1.13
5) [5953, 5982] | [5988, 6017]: 0.96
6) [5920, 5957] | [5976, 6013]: 1.01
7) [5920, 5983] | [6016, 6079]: 1.05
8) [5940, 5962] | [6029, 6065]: 1.14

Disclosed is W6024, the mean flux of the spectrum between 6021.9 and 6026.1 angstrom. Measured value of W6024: 11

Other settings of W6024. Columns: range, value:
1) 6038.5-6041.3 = 11.3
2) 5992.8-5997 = 12.7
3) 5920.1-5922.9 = 12.3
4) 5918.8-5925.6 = 11.9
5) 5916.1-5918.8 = 12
